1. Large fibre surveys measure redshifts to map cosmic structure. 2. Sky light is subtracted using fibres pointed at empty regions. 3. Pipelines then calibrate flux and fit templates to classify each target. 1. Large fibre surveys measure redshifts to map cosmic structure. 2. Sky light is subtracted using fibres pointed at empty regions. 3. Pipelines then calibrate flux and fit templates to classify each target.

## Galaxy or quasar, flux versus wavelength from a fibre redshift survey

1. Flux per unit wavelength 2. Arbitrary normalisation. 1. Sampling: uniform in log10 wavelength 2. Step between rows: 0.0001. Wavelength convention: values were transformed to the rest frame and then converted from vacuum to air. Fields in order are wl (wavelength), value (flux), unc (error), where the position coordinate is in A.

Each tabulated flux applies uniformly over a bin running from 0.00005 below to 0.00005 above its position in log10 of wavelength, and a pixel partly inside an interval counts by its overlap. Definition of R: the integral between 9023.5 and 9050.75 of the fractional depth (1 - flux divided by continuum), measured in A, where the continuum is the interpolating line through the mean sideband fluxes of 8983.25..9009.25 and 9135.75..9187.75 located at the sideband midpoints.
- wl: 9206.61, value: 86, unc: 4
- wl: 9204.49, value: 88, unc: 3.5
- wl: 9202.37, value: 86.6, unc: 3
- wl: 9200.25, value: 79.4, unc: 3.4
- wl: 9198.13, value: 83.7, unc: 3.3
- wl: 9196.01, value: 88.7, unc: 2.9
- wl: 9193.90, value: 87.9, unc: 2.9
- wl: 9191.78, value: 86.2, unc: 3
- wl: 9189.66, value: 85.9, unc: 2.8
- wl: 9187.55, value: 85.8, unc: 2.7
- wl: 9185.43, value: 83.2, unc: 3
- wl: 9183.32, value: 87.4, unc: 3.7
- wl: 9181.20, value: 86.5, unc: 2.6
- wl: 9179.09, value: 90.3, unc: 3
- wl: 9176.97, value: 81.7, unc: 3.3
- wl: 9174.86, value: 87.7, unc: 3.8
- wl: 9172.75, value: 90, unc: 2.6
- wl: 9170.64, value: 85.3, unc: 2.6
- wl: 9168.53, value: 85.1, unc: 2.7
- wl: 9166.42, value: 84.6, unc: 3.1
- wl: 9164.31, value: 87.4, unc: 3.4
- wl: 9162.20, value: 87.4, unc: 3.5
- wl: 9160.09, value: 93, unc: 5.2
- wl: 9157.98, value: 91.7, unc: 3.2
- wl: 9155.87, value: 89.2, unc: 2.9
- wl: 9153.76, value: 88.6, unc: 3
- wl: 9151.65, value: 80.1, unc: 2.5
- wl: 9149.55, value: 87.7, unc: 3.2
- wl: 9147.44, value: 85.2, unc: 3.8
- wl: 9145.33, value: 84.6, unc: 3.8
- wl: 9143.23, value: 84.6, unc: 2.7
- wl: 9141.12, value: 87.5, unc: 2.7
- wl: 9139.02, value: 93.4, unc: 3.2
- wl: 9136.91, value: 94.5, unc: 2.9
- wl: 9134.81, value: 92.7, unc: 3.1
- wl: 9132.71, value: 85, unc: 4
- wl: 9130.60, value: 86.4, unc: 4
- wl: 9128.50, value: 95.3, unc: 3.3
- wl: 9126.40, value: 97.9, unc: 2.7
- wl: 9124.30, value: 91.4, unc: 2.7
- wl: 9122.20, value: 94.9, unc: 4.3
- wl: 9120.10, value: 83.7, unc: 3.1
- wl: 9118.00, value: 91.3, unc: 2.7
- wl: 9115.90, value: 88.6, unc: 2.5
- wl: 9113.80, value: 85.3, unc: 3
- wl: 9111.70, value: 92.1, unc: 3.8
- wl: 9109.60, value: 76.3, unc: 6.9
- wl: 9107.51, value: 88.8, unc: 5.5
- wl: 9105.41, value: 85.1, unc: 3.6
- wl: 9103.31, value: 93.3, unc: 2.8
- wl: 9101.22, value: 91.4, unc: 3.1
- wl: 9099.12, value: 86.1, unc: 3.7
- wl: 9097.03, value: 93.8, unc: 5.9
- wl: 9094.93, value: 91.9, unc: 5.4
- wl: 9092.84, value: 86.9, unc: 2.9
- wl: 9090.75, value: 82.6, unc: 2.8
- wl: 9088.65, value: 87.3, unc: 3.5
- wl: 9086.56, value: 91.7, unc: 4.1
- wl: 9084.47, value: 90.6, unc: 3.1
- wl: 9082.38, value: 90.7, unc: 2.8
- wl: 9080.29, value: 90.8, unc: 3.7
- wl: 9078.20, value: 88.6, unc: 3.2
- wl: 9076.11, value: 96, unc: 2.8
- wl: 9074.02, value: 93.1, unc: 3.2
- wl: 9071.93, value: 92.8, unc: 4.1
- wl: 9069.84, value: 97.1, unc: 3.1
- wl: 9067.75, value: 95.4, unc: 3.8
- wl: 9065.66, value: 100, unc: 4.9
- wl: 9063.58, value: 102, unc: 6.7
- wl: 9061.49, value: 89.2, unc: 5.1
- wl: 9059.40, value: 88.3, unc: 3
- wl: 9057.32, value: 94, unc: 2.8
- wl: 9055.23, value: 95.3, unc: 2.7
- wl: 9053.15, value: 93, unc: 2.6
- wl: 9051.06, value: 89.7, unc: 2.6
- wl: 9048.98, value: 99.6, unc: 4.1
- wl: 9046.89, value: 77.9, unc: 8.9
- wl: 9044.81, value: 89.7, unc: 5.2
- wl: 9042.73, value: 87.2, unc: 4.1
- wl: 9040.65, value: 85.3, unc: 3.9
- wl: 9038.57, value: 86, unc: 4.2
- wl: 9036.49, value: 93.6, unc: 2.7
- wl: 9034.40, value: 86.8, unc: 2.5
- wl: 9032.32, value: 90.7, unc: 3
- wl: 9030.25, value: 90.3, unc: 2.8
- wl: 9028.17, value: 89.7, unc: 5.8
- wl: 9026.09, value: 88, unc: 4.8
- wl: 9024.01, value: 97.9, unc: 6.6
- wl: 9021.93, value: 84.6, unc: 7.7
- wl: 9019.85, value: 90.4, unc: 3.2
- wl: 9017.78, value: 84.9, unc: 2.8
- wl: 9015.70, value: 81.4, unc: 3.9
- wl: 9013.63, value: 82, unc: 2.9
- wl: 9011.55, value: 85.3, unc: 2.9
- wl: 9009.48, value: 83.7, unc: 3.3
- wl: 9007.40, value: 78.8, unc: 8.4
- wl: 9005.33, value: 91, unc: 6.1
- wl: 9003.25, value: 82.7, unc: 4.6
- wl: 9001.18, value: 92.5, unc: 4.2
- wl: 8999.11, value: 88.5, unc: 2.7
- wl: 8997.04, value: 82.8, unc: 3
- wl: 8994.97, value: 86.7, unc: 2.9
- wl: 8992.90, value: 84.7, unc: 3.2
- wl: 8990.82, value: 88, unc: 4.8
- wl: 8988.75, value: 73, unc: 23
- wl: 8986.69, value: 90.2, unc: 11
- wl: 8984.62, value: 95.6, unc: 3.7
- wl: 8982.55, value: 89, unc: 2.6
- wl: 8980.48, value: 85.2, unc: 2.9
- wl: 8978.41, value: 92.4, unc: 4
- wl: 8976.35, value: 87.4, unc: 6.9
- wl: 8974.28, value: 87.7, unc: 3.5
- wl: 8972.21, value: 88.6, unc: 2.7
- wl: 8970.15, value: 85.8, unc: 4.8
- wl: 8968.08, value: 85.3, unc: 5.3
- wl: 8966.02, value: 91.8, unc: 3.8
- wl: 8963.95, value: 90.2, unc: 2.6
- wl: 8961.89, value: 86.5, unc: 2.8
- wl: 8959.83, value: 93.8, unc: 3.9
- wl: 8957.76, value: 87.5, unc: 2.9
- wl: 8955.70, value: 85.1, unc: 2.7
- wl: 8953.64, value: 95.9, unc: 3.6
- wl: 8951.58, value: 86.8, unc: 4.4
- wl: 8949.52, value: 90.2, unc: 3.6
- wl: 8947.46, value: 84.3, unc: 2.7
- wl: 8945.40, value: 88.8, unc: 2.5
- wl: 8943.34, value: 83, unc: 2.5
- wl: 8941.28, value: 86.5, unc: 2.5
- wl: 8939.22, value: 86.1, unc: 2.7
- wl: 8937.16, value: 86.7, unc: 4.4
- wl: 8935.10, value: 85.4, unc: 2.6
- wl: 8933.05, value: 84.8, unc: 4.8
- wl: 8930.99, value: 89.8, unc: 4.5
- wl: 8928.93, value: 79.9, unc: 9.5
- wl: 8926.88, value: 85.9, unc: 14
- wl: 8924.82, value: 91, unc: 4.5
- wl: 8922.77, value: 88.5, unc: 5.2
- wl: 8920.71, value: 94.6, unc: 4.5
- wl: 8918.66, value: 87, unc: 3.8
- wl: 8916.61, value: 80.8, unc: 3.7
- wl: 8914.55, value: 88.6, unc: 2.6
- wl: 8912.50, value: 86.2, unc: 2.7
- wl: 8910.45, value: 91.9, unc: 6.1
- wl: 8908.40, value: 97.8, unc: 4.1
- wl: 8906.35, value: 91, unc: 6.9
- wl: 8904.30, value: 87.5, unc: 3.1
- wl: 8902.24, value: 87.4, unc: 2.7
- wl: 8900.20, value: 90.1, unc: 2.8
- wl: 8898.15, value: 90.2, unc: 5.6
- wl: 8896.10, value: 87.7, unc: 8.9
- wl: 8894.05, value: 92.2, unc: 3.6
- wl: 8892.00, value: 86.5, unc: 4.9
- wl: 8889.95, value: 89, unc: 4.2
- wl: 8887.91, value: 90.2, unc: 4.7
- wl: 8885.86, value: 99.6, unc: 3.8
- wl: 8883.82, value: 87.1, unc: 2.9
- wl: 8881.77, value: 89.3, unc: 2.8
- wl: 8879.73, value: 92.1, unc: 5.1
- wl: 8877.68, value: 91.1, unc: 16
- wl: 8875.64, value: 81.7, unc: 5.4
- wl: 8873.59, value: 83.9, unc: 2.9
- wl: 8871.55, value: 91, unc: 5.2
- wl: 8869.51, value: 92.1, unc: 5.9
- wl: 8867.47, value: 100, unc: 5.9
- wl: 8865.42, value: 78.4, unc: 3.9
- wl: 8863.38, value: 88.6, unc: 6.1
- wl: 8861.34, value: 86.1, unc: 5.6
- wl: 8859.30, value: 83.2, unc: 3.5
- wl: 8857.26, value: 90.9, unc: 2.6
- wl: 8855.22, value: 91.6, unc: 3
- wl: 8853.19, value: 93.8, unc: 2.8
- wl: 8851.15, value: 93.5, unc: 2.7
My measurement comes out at -0.89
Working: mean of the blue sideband 86.2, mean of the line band 89.3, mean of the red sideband 87.3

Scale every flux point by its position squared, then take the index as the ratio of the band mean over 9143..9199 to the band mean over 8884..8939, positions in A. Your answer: 1.03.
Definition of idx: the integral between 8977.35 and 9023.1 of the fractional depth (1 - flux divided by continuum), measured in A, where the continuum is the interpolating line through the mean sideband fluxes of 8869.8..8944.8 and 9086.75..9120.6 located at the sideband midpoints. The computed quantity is 1.1 A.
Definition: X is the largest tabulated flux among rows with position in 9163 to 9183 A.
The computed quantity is 90.3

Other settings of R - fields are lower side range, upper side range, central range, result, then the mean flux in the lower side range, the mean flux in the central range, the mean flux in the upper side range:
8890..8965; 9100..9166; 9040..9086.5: -1.87 A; 88.2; 92.2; 88.8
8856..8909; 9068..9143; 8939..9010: 1.83 A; 89.3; 87.4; 90.1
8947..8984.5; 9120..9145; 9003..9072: 0.03 A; 88.8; 89.6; 90.7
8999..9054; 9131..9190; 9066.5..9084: -1.08 A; 87.8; 93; 87.4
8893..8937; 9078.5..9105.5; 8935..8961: 0.26 A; 88.4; 87.8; 89.5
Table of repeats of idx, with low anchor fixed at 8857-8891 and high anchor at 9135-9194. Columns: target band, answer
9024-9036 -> -0.3 A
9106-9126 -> -0.2 A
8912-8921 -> 0.2 A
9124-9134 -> -0.4 A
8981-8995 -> 0.3 A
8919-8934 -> 0.2 A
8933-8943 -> 0.3 A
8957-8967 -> -0.2 A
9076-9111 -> -0.4 A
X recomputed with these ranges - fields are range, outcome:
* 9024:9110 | 102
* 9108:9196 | 97.9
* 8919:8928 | 94.6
